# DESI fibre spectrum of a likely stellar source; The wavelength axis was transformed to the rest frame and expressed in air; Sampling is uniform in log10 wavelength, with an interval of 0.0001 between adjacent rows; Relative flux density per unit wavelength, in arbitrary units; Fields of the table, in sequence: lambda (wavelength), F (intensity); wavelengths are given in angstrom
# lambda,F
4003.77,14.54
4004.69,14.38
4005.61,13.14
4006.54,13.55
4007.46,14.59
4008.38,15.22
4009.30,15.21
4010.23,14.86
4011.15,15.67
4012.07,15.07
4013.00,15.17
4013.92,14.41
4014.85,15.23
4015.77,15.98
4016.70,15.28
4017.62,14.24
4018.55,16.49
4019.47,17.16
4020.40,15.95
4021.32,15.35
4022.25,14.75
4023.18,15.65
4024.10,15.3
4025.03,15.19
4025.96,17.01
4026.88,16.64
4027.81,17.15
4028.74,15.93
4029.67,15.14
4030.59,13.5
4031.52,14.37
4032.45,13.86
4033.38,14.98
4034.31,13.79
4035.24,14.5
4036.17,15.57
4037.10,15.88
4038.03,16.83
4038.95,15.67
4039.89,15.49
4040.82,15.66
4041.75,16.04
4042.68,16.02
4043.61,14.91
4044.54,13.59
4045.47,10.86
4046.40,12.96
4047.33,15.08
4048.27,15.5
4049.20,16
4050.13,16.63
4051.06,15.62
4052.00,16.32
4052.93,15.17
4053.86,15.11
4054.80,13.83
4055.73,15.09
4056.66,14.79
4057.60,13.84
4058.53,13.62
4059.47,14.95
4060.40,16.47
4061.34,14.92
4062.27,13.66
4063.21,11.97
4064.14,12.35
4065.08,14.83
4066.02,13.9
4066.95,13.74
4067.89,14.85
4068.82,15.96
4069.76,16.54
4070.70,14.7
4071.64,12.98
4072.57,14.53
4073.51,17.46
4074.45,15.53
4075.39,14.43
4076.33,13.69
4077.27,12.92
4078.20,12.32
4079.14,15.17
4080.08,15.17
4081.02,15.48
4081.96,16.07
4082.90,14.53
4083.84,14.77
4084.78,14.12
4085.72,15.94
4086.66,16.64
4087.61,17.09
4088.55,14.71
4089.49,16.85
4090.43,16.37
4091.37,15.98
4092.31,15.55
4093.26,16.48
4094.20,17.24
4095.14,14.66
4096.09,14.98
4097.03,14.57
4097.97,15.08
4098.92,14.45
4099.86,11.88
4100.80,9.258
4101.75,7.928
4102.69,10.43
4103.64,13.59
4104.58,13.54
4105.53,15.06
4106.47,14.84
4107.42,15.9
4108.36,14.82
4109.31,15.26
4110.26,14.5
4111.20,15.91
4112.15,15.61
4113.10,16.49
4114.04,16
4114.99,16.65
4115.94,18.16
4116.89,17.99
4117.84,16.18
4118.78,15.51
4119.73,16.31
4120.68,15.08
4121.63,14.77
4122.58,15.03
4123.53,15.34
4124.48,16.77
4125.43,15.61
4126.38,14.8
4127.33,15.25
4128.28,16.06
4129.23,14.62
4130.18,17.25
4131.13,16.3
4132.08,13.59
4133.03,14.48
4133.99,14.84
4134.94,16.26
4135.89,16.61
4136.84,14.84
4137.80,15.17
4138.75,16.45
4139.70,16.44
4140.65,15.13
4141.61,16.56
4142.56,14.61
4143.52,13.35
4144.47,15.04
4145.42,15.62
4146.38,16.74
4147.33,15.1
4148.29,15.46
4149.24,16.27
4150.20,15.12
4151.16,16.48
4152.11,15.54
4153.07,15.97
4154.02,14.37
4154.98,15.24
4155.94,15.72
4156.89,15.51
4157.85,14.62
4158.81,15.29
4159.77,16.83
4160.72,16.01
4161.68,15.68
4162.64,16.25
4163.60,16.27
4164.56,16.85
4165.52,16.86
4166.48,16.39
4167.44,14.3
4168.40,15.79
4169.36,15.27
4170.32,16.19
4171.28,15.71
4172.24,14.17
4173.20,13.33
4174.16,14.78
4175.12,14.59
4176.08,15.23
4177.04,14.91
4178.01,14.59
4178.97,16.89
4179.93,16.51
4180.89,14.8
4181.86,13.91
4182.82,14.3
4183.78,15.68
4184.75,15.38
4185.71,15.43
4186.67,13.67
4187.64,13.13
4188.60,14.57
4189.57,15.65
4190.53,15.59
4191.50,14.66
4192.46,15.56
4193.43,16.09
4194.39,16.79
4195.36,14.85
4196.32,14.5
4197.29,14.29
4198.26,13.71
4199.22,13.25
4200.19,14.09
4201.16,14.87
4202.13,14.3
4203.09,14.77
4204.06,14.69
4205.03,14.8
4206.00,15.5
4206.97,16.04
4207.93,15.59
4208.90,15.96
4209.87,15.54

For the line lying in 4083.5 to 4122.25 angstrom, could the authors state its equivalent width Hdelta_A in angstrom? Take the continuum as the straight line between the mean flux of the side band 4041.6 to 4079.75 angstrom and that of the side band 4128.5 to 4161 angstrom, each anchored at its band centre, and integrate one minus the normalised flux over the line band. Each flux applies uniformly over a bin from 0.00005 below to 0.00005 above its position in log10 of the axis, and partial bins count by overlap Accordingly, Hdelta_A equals 0.0 angstrom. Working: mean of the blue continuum 14.6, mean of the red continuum 15.5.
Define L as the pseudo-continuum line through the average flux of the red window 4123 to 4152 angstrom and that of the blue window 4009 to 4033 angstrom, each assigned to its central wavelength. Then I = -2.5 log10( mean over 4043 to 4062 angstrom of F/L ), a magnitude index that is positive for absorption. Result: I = 0.048 mag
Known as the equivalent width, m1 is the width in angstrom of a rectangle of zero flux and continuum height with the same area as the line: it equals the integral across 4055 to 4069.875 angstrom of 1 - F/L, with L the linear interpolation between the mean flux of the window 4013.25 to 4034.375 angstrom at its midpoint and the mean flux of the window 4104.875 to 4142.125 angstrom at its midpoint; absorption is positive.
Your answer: 1.06 angstrom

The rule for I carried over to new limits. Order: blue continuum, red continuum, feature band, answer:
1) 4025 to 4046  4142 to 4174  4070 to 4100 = 0.01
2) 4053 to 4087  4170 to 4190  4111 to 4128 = -0.09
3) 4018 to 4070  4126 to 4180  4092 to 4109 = 0.10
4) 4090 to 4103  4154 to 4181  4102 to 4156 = -0.05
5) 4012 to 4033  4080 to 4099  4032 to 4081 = 0.05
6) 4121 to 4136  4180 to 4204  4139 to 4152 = -0.02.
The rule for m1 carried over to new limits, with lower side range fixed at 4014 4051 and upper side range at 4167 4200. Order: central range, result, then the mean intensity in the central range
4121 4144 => -0.56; 15.4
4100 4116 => 0.96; 14.2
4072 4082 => 0.30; 14.7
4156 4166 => -0.68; 16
